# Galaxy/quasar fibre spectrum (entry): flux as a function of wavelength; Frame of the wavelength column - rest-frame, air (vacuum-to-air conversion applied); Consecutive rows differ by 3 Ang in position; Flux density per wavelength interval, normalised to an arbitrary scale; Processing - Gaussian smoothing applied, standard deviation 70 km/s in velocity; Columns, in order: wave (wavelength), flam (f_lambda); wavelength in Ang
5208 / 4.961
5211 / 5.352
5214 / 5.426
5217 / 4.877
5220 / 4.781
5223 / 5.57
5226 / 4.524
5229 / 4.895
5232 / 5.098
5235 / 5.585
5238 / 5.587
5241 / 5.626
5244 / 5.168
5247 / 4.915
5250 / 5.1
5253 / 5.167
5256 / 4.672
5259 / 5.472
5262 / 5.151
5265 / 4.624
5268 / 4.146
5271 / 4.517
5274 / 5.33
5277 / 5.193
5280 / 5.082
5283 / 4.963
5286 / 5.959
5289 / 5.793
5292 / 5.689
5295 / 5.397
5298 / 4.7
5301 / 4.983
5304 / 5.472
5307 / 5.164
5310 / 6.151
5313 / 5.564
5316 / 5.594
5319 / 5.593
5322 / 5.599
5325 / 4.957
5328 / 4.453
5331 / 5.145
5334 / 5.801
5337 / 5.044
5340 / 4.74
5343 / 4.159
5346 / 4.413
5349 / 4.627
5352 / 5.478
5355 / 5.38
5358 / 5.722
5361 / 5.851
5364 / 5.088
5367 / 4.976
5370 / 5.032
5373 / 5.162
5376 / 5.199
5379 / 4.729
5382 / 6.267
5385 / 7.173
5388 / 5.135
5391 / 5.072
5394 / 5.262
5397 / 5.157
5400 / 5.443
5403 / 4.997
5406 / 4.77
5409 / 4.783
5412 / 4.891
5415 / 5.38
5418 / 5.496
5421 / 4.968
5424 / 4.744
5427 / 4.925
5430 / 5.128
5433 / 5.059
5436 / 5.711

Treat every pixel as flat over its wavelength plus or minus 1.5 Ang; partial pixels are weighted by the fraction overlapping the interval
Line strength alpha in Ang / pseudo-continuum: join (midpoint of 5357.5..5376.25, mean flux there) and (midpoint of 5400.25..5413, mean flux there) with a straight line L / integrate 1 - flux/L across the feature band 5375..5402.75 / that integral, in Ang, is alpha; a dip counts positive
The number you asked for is -2.2 Ang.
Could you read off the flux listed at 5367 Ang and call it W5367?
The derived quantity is 4.976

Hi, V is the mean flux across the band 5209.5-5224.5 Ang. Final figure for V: 5.2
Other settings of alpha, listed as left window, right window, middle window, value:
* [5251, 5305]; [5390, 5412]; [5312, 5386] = -2.5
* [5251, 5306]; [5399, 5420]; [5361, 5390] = -1.9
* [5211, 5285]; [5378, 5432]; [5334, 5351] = 1.5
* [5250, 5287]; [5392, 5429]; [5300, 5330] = -1.9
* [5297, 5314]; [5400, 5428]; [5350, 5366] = -0.8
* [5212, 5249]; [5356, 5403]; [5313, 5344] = 1.0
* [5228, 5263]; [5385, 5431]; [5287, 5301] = -0.5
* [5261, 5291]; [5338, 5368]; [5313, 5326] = -1.0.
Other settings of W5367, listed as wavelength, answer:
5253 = 5.167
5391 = 5.072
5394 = 5.262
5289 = 5.793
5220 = 4.781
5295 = 5.397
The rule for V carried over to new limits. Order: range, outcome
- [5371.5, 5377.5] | 5.18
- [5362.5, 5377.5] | 5.09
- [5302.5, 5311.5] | 5.6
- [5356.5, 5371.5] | 5.33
